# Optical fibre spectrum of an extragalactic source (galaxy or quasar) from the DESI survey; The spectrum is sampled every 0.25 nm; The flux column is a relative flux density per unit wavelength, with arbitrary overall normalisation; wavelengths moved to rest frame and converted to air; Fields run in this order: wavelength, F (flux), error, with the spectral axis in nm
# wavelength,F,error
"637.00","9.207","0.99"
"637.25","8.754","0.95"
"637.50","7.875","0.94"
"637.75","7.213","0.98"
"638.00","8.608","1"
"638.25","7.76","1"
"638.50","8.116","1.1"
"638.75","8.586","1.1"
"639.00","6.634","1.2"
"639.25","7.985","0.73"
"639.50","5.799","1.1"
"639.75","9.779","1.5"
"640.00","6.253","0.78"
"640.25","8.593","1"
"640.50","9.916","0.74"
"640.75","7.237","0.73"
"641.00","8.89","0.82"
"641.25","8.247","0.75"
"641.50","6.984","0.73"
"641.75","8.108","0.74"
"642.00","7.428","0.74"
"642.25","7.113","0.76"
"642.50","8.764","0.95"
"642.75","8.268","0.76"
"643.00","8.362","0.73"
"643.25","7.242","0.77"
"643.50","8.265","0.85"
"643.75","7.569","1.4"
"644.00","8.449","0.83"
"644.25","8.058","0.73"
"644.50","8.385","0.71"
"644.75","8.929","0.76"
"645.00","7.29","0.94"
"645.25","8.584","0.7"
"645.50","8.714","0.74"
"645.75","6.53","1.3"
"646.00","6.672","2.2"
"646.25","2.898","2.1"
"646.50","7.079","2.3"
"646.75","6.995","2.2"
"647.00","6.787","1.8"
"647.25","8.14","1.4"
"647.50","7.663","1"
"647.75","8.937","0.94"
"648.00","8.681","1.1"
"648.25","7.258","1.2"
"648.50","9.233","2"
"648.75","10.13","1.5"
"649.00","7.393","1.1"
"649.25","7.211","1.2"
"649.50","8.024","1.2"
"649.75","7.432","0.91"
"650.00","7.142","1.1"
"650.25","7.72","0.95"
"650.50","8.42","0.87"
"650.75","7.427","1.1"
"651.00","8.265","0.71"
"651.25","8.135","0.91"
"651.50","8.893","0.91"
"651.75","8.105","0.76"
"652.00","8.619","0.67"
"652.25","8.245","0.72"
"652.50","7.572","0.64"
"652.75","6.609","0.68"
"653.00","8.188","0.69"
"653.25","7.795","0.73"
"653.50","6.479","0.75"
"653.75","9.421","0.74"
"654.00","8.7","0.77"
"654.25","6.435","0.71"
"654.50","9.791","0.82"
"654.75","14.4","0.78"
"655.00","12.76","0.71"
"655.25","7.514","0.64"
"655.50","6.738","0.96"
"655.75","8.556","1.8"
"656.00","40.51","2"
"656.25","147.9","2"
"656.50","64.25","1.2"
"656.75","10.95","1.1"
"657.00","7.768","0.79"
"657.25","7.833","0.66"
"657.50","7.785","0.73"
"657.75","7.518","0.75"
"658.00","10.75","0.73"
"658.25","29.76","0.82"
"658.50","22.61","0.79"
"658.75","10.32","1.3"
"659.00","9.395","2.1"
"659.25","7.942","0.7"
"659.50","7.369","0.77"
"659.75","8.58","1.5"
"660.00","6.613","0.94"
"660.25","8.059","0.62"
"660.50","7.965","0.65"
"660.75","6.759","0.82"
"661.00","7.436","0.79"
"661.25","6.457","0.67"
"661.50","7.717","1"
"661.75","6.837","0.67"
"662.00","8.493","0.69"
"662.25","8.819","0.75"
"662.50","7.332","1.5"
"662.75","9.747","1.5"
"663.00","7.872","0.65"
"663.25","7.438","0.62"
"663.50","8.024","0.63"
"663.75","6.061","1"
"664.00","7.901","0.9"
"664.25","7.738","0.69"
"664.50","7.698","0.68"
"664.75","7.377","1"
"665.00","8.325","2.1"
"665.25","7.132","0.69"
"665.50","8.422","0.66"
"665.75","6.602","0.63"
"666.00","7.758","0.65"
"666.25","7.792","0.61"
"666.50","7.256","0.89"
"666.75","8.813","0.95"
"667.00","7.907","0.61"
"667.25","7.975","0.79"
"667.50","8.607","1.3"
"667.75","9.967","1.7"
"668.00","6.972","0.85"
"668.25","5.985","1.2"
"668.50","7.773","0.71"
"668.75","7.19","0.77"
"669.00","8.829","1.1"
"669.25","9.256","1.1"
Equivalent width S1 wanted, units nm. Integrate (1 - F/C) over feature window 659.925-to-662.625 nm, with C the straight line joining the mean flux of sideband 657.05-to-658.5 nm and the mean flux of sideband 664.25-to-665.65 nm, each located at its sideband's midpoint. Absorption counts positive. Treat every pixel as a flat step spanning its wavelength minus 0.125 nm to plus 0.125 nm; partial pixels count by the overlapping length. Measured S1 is 0.78 nm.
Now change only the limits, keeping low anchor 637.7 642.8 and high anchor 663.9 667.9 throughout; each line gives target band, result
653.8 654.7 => -0.11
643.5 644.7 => -0.04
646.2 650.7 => 0.13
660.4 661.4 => 0.10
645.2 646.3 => 0.16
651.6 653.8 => 0.02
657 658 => -0.02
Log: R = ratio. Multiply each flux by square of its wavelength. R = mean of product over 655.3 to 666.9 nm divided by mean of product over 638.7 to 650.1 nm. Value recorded 1.8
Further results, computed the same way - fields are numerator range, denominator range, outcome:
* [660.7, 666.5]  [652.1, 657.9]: 0.43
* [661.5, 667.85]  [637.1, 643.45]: 1.07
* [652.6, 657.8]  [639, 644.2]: 2.57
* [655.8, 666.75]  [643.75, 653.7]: 1.86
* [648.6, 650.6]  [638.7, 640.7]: 1.04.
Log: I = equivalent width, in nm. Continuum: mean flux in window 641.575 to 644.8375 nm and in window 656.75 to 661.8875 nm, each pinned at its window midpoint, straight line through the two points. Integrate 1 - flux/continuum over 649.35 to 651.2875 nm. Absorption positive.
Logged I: 0.22 nm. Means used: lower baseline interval 8.05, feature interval 7.8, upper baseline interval 9.8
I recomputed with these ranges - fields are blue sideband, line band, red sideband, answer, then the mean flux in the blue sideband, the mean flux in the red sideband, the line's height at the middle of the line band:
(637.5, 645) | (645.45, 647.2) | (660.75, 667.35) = 0.312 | 7.97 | 7.71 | 7.91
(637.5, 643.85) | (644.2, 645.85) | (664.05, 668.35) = -0.043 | 7.91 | 7.8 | 7.89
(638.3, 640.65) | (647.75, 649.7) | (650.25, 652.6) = -0.040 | 7.95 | 8.17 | 8.12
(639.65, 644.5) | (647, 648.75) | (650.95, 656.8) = 0.639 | 8.08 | 18.3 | 13.1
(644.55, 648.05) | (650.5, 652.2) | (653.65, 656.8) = 0.946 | 7.42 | 27.3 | 18.7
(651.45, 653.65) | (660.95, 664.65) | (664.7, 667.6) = 0.058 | 7.82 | 7.84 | 7.83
